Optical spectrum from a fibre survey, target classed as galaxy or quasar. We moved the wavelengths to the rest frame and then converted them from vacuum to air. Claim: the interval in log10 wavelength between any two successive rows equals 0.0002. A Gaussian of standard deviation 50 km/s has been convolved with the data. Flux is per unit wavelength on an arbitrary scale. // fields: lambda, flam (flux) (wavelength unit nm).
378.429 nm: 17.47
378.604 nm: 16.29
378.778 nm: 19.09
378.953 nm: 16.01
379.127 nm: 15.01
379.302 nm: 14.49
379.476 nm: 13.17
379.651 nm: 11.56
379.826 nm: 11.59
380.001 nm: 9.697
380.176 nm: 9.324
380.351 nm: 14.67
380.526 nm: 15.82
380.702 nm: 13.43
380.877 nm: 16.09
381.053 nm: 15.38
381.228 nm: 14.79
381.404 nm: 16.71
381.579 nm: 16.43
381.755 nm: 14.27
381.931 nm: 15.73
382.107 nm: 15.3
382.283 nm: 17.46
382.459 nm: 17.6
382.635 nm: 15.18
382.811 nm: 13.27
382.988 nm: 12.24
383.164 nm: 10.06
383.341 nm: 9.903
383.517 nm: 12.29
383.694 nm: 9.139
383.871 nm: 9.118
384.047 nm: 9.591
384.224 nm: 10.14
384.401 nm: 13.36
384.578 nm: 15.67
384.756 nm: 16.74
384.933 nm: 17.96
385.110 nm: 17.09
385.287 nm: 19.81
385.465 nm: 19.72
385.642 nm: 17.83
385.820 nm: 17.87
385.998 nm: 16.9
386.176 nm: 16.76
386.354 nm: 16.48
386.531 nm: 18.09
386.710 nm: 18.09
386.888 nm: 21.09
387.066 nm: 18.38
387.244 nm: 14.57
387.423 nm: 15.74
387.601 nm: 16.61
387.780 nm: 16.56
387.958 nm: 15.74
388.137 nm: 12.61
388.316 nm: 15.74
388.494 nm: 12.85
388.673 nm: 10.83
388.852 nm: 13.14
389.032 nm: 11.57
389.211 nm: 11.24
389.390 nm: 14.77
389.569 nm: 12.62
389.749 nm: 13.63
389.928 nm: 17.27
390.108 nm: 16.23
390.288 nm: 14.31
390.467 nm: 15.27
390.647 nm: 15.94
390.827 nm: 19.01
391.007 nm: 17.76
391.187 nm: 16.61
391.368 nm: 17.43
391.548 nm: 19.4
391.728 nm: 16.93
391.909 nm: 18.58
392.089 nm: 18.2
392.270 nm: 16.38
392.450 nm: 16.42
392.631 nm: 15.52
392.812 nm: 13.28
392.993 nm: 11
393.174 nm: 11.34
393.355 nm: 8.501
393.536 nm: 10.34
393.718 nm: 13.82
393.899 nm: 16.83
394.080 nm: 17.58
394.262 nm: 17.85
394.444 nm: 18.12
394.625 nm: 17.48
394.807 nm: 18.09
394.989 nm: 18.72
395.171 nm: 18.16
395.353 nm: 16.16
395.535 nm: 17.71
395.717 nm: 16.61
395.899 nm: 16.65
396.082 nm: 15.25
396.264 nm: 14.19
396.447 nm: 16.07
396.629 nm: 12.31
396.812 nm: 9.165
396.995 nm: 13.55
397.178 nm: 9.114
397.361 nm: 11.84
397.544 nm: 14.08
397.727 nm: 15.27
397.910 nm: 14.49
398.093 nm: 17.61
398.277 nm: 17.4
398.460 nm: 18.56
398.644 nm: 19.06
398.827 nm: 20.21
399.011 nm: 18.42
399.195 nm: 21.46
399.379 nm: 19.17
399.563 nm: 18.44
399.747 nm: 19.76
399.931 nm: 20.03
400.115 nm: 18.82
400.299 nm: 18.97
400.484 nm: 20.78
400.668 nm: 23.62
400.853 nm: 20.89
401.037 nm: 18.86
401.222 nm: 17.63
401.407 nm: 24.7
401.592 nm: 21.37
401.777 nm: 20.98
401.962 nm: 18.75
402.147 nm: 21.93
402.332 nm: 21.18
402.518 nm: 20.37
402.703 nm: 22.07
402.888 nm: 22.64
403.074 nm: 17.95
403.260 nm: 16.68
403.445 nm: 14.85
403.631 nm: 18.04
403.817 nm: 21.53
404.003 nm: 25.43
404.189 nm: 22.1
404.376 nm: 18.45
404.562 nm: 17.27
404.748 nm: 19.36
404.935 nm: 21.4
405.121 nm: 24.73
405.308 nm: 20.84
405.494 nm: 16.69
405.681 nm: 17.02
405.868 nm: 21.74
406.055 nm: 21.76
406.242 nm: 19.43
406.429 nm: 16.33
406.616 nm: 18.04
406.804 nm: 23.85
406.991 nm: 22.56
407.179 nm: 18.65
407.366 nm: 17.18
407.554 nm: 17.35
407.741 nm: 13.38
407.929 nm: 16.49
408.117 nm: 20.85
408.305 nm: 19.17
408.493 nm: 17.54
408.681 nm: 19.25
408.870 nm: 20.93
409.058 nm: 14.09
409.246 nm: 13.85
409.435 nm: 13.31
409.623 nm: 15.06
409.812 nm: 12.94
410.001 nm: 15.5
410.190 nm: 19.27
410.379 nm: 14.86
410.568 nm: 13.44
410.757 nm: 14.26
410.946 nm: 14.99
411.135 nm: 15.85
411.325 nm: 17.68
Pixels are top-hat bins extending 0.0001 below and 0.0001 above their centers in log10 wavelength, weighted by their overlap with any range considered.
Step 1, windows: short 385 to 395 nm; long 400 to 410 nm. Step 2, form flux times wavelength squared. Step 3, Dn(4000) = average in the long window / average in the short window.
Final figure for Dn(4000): 1.30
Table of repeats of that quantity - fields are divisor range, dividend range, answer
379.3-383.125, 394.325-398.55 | 1.18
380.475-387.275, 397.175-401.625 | 1.31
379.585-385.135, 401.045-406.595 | 1.64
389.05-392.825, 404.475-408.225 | 1.30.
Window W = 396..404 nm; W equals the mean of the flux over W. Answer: 18.2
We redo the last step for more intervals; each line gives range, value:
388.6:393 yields 15.4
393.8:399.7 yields 16.4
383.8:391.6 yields 15.6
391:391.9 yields 17.7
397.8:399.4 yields 18.4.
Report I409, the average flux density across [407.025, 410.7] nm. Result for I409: 16.6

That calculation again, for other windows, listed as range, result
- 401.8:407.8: 19.7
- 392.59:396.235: 15.4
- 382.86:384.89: 11.8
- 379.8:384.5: 13.3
